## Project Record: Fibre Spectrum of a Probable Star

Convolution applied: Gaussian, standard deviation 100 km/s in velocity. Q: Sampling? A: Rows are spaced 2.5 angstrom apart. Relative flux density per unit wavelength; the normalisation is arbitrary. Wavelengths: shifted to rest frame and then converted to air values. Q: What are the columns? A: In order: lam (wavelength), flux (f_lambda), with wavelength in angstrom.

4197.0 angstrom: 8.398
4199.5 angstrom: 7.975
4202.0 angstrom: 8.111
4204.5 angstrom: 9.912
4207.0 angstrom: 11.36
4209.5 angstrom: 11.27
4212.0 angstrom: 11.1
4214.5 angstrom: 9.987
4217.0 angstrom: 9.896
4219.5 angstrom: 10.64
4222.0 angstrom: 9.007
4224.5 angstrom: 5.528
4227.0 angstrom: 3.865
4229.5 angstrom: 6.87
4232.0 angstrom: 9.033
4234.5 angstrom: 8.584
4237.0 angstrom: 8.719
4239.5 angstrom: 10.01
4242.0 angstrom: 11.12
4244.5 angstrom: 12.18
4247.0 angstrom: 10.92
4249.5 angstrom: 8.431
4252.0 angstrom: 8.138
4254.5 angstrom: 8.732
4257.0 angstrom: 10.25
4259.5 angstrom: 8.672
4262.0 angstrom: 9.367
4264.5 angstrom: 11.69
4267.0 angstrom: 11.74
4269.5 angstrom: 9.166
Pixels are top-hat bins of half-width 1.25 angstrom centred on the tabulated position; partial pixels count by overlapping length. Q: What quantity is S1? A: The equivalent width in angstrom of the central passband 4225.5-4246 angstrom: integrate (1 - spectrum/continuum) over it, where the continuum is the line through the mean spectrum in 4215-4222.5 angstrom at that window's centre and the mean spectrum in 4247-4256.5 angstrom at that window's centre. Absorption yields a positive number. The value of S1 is 1.3 angstrom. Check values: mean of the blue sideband 9.95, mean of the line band 8.78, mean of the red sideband 8.9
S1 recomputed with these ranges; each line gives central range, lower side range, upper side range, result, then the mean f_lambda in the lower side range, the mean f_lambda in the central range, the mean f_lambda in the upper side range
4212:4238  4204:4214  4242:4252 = 5.65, 10.9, 8.35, 10.3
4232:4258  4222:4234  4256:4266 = -4.03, 6.74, 9.67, 10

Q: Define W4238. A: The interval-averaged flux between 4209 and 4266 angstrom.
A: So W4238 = 9.29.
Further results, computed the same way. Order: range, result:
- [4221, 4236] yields 7.14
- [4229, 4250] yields 9.68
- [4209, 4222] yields 10.4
